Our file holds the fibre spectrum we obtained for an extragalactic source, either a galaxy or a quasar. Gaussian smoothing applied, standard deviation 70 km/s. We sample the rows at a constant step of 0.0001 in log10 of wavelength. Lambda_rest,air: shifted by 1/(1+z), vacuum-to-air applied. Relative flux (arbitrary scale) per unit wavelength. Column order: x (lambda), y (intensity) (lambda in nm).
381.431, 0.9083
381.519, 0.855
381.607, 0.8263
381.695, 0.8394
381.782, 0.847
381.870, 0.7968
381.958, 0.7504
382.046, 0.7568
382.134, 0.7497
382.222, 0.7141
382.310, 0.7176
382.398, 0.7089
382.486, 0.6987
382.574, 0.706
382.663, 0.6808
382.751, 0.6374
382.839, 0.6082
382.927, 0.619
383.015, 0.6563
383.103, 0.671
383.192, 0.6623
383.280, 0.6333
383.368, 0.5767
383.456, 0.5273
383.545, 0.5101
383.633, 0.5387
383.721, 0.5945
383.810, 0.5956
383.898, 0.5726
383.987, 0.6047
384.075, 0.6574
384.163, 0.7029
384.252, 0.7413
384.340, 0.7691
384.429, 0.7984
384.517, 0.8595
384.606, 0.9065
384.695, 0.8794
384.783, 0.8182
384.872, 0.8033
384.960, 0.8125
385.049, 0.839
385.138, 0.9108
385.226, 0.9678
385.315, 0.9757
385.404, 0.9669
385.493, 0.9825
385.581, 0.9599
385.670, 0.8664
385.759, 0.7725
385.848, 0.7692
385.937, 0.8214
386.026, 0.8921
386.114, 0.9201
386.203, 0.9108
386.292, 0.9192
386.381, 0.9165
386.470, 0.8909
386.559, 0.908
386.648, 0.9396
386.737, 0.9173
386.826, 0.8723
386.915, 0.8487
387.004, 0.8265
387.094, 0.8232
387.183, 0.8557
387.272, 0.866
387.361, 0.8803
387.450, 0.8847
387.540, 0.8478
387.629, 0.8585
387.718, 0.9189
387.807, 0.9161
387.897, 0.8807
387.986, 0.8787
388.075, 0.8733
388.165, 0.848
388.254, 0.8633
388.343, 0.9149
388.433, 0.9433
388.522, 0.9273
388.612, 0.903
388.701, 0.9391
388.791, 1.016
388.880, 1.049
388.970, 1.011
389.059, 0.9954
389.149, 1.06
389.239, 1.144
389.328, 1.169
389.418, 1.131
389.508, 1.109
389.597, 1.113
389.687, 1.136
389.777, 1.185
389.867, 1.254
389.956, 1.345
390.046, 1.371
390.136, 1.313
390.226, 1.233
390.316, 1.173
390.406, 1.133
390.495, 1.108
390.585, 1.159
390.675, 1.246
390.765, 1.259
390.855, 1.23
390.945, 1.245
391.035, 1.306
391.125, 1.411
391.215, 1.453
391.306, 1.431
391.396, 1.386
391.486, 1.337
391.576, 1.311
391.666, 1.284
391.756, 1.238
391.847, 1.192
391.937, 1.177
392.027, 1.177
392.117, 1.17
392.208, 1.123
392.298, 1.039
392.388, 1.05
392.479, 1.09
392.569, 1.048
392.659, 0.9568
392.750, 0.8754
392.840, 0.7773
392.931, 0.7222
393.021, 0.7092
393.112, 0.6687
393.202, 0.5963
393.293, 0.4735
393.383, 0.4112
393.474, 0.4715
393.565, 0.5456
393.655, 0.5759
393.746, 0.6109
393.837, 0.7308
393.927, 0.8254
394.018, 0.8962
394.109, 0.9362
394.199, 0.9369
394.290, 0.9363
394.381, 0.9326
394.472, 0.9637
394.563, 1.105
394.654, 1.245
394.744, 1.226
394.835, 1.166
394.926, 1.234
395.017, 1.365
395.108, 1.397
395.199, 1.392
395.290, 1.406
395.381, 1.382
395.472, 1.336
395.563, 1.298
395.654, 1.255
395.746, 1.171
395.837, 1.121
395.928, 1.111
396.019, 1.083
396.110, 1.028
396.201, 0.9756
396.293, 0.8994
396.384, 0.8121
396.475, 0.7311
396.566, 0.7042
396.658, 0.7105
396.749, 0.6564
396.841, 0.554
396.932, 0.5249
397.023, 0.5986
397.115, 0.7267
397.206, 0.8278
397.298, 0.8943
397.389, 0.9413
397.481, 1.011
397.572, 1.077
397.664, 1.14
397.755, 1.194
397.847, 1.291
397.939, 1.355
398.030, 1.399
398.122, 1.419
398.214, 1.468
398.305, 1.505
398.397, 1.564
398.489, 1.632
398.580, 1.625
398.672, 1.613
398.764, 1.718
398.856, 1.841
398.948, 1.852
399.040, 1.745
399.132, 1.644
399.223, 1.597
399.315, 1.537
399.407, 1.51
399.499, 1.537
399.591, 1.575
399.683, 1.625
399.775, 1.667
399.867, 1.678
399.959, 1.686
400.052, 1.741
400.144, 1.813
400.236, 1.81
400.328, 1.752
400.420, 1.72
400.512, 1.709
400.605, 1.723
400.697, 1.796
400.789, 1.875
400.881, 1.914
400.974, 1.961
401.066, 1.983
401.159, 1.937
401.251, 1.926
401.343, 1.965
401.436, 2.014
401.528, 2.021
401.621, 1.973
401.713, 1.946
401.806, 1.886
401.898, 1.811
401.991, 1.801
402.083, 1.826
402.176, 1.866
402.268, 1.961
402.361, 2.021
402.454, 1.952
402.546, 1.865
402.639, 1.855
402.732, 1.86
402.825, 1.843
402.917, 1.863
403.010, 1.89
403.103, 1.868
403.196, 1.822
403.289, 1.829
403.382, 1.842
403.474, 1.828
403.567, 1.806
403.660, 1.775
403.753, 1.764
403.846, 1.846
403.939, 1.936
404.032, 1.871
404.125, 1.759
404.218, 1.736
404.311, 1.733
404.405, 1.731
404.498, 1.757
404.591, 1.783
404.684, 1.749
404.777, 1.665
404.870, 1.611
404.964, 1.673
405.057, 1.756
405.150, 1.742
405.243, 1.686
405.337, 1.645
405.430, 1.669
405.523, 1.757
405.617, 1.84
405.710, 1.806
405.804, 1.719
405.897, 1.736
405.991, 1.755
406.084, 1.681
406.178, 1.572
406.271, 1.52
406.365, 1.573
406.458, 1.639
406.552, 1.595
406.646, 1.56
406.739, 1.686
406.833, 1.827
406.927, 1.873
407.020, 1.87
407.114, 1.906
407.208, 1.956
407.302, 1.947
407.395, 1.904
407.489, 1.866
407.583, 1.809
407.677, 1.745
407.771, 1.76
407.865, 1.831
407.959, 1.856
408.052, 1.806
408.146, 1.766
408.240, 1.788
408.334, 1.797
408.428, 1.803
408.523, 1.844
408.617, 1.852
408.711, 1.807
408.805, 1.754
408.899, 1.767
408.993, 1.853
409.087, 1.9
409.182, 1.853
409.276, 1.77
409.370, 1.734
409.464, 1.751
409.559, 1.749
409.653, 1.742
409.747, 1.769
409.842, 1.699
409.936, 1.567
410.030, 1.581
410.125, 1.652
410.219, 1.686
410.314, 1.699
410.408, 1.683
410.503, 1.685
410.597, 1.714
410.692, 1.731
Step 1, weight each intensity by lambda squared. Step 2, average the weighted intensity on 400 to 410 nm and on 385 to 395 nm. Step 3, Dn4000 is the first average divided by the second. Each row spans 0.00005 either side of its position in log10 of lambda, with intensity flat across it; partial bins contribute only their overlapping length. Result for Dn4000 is 1.9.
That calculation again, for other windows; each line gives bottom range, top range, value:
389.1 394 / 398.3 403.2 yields 1.78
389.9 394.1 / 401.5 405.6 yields 1.85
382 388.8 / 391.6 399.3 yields 1.42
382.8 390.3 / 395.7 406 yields 1.92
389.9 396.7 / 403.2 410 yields 1.78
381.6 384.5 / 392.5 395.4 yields 1.43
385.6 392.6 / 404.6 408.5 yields 1.81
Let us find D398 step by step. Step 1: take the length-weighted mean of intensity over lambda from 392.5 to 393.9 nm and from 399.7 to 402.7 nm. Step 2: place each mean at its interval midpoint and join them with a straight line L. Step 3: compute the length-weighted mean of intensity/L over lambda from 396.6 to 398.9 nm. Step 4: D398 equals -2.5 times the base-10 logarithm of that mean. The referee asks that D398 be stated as 0.18 mag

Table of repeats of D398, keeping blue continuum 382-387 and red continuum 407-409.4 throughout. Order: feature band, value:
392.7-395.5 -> 0.287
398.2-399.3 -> -0.175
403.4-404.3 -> -0.112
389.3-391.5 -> -0.202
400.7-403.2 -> -0.226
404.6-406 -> -0.014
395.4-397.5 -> 0.380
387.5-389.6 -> -0.016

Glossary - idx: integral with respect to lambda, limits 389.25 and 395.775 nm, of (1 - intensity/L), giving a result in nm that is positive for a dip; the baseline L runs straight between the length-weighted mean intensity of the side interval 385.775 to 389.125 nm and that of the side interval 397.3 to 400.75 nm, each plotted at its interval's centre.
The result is 0.42 nm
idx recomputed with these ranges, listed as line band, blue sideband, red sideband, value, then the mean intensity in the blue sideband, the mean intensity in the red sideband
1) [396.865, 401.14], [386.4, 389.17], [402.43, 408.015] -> -0.05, 0.907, 1.78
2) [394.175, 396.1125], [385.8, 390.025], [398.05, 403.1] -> 0.32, 0.958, 1.78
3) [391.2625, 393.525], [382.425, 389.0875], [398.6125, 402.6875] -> 0.46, 0.818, 1.8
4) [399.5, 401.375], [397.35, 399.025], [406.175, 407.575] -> -0.33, 1.43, 1.76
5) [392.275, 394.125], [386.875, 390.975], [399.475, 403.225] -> 0.78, 1.04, 1.84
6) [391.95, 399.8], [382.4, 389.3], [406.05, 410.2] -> 0.94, 0.826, 1.76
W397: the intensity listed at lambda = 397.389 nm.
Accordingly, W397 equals 0.9413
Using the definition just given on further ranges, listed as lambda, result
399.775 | 1.667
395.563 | 1.298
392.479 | 1.09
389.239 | 1.144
